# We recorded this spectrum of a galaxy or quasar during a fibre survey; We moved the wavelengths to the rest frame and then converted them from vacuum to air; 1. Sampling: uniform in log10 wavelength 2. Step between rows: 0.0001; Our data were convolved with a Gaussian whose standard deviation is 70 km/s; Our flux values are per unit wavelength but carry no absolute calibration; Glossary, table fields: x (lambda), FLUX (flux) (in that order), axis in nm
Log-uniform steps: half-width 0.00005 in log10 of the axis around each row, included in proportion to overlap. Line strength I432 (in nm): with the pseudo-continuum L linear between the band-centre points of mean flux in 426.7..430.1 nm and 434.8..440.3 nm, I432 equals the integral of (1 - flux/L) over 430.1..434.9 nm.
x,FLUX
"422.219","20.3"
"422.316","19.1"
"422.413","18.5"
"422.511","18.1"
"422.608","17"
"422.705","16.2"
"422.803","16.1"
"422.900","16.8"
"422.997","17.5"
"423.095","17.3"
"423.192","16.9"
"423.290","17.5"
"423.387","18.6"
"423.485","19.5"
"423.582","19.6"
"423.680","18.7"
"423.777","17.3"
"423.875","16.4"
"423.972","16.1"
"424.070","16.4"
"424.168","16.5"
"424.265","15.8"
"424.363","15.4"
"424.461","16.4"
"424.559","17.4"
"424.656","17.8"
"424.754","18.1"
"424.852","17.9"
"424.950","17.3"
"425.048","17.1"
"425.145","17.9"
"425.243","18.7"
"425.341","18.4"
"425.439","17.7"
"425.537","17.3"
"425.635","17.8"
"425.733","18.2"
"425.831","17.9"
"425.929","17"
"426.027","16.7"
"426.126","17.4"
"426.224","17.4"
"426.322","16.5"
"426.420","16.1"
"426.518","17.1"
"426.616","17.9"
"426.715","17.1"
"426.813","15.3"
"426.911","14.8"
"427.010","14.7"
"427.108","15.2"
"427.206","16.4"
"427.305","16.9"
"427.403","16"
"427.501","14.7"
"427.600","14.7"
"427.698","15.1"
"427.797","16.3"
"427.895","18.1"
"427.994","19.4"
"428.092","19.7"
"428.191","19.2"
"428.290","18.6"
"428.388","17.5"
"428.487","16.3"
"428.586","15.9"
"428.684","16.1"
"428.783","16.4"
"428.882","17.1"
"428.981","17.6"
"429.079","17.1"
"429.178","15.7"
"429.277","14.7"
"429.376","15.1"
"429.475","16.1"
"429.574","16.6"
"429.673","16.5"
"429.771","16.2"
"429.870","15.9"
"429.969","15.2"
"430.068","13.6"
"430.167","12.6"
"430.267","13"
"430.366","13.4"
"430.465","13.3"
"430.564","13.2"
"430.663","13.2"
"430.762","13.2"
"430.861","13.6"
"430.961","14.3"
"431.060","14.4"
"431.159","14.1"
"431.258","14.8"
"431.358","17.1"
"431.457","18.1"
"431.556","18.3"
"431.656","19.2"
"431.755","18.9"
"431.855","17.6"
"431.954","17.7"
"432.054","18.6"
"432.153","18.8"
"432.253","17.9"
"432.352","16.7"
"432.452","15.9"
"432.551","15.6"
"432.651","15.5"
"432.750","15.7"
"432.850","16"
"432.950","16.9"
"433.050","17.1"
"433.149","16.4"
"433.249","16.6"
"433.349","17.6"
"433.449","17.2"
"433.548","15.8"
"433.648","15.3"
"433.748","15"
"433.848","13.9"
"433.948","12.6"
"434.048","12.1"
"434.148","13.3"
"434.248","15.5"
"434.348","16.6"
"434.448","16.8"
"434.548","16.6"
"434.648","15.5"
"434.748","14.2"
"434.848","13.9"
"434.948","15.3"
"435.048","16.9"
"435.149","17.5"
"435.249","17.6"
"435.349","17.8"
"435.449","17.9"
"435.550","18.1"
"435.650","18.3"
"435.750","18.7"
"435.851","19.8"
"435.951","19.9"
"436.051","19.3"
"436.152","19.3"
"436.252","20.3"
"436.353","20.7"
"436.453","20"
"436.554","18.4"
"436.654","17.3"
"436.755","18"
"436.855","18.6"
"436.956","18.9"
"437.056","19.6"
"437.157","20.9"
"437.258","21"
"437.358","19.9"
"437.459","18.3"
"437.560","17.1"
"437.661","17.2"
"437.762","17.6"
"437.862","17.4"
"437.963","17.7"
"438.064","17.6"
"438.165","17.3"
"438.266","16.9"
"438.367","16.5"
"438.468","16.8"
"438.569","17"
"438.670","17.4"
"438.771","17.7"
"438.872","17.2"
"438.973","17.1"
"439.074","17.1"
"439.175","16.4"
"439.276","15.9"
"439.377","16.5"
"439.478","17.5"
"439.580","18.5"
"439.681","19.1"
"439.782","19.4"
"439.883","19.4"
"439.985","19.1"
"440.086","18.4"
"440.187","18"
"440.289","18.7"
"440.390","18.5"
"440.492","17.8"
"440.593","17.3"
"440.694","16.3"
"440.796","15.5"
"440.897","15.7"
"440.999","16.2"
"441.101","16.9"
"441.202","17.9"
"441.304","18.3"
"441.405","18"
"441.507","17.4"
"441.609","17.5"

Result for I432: 0.42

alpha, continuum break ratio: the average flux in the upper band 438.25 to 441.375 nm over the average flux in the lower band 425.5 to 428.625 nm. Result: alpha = 1.04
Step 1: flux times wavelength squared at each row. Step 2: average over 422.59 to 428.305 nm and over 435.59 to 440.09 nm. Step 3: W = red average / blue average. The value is 1.13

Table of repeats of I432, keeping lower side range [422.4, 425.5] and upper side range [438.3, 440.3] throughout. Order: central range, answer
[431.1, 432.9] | 0.053 nm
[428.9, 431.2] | 0.360 nm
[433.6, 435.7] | 0.218 nm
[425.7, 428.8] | 0.121 nm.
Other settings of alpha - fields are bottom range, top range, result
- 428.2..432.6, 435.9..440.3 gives 1.14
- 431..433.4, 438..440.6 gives 1.05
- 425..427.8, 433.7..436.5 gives 1.01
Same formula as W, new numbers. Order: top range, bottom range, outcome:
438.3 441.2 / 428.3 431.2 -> 1.21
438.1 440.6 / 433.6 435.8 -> 1.14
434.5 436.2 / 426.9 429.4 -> 1.09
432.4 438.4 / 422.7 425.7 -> 1.04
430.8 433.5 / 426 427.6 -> 1.06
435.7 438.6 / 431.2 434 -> 1.14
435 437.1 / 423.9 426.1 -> 1.14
